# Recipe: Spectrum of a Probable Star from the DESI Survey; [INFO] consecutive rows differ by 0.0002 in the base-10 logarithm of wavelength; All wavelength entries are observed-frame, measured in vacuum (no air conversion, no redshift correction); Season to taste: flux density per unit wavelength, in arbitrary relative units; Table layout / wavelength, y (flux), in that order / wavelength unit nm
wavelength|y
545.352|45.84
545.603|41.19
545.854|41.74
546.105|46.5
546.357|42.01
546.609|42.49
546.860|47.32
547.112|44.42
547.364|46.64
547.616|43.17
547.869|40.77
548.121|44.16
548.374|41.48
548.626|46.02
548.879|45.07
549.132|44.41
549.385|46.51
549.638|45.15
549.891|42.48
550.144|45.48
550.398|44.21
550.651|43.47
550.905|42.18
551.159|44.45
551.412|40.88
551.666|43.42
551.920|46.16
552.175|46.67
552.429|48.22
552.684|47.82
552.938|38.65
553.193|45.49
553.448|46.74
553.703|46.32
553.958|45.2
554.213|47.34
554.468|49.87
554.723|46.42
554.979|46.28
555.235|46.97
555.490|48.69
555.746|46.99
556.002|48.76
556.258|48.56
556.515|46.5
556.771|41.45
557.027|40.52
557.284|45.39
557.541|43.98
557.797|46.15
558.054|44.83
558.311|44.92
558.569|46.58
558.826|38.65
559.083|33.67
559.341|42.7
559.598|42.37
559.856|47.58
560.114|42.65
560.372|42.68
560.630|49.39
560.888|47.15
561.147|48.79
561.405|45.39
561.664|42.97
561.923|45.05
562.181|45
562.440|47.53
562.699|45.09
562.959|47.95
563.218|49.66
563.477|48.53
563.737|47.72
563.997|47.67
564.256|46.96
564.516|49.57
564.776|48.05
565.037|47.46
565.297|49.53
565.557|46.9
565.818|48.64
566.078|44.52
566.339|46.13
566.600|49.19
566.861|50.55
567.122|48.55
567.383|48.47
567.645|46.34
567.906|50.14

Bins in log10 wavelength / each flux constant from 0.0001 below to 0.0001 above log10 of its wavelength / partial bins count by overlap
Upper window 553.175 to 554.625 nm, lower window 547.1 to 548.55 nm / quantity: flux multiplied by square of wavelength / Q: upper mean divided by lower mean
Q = 1.10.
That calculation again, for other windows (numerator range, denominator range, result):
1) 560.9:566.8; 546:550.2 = 1.13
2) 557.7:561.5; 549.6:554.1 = 1.02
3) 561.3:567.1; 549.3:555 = 1.09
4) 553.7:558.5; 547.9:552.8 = 1.06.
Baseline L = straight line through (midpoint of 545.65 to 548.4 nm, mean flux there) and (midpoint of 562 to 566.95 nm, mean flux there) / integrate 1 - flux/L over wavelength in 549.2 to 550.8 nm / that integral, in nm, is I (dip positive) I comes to 0.00 nm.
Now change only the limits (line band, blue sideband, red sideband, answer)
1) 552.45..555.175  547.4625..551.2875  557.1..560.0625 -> -0.156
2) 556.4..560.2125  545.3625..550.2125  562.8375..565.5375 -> 0.291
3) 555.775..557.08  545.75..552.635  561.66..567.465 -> 0.008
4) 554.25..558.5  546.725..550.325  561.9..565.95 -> 0.004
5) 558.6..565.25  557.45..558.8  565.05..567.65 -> 0.088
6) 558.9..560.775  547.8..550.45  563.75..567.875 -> 0.149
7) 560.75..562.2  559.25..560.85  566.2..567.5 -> -0.008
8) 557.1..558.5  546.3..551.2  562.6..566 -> 0.042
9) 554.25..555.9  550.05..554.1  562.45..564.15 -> -0.073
